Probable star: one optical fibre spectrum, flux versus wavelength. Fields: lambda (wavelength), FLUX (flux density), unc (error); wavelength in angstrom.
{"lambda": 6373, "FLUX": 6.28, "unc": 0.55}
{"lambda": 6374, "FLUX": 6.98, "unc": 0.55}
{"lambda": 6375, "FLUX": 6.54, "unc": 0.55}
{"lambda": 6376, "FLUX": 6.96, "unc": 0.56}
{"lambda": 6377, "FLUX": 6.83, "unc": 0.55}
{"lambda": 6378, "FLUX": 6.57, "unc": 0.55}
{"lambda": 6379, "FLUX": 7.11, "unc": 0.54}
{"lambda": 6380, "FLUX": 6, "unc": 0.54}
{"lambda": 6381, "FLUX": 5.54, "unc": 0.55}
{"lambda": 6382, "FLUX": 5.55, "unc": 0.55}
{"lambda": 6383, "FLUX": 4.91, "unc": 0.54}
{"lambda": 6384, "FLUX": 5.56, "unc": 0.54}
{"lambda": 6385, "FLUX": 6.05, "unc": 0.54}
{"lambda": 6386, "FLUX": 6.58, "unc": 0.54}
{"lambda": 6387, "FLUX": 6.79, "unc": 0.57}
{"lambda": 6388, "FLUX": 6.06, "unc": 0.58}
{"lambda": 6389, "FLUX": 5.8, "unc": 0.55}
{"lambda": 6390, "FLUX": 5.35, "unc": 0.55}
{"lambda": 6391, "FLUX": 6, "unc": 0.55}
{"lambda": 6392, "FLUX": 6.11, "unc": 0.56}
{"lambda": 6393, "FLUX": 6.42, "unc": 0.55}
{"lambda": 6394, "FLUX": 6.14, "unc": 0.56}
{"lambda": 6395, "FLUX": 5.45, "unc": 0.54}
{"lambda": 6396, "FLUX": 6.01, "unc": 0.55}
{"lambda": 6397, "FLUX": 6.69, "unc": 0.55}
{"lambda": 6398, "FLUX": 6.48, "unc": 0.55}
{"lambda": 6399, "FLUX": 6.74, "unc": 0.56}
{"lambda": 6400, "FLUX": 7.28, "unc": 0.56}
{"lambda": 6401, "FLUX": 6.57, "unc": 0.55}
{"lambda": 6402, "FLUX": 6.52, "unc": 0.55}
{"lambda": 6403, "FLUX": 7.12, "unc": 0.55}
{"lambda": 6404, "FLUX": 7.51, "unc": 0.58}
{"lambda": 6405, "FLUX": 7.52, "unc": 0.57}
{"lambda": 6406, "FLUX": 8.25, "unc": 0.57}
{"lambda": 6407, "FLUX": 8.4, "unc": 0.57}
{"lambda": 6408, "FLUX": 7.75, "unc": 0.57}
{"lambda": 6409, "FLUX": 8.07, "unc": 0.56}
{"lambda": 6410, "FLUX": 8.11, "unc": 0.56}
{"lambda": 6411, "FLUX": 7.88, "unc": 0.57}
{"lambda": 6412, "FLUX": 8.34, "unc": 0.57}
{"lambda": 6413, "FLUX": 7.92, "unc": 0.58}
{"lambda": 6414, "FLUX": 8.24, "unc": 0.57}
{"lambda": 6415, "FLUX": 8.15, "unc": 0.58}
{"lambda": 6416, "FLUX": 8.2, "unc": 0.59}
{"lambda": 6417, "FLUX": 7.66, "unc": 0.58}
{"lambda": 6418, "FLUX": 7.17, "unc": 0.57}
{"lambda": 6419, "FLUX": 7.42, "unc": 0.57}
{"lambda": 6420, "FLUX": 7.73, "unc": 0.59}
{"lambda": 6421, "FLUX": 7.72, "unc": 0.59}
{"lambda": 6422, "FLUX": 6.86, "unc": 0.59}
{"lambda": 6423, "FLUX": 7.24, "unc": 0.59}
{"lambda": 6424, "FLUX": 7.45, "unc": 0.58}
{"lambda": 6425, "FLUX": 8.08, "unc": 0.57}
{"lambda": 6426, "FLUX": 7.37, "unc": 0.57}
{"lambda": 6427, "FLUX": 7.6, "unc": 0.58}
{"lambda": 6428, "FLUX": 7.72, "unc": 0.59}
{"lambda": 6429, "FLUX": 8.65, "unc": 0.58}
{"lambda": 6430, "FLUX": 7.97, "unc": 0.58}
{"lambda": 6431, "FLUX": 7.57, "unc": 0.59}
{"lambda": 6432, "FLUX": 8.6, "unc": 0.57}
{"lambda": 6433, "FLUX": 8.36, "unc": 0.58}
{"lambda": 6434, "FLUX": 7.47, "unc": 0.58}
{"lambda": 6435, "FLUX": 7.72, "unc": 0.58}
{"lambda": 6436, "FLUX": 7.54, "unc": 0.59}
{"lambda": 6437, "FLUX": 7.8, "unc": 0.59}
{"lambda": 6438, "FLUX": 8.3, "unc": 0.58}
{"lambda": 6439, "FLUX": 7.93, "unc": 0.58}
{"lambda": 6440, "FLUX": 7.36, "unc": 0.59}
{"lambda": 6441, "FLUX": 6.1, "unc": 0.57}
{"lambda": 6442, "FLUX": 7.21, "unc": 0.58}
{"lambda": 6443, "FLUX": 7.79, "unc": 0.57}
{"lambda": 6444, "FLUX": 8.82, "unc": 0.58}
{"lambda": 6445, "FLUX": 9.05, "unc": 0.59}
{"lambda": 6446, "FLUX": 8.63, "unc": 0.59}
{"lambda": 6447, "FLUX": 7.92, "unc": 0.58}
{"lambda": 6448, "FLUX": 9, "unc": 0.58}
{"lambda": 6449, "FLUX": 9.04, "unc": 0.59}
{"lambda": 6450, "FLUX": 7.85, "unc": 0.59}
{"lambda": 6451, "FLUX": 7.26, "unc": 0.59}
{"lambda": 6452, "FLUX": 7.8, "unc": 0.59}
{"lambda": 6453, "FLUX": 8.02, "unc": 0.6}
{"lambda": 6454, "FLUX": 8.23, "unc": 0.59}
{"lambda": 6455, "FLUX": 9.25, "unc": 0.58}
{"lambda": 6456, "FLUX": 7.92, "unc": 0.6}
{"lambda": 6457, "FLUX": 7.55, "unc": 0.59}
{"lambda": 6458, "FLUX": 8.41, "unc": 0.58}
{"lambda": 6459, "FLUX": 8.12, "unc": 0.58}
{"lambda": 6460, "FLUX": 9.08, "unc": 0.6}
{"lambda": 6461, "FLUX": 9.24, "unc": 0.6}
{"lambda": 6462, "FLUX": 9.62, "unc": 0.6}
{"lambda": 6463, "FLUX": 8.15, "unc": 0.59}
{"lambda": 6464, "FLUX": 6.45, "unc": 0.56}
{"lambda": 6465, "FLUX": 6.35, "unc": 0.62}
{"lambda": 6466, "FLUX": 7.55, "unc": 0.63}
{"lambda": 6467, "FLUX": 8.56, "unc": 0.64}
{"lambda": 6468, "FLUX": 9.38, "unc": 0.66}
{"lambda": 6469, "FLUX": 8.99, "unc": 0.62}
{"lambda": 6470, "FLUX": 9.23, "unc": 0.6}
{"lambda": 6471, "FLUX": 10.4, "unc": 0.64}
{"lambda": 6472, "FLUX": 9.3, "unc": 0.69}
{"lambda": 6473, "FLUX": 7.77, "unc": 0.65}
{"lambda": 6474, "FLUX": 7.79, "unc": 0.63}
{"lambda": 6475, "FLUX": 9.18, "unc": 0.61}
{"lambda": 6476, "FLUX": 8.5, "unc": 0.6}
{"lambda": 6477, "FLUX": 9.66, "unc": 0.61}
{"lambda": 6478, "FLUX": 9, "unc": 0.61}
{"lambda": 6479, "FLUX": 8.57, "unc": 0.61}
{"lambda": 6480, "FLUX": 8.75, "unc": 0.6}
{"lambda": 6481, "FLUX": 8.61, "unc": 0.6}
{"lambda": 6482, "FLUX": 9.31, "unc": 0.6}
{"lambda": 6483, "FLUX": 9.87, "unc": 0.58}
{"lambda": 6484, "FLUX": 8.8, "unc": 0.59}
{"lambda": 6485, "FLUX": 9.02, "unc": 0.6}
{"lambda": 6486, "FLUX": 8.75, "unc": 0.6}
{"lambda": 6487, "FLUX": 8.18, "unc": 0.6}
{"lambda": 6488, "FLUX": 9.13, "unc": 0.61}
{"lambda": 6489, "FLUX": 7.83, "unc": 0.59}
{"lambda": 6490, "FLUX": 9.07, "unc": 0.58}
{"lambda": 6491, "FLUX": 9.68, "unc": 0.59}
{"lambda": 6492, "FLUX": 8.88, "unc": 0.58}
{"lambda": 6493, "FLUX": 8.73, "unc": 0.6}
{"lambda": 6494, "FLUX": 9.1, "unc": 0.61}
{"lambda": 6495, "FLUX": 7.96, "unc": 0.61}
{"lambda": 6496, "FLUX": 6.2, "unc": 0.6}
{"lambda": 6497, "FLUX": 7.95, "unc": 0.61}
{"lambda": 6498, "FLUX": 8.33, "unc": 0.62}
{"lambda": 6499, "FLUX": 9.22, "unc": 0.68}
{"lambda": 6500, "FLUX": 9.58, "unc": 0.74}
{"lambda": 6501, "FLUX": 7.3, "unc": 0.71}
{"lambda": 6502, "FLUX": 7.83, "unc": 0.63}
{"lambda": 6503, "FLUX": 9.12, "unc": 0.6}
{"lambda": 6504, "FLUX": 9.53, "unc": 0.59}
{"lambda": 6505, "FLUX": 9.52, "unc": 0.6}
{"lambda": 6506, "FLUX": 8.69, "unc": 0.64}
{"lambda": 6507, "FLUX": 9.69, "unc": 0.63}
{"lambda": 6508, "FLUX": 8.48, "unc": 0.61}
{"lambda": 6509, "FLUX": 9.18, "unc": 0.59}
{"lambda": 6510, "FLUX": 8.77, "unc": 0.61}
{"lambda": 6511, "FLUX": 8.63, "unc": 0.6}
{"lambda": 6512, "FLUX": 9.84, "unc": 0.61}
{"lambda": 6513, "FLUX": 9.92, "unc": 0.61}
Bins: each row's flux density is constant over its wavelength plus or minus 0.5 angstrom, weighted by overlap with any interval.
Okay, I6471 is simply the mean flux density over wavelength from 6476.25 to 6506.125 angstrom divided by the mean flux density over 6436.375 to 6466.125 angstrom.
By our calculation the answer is 1.1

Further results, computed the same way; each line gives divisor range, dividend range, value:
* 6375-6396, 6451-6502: 1.40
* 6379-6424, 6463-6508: 1.25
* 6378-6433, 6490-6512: 1.23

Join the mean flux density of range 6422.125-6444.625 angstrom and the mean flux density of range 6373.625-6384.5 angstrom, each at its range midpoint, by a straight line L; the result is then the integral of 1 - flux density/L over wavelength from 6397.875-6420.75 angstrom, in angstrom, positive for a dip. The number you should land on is -1.8 angstrom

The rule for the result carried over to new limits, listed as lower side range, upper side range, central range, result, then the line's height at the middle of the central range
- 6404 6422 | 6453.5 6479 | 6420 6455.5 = 1.17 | 8.19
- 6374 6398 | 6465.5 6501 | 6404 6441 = -3.62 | 7.13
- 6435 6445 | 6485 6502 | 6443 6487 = -2.61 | 8.08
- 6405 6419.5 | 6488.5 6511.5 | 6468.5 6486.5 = -1.04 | 8.48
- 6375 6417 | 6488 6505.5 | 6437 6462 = -1.34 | 7.76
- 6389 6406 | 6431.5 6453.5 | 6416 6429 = -0.42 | 7.33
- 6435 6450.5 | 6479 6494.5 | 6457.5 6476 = -0.07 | 8.5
